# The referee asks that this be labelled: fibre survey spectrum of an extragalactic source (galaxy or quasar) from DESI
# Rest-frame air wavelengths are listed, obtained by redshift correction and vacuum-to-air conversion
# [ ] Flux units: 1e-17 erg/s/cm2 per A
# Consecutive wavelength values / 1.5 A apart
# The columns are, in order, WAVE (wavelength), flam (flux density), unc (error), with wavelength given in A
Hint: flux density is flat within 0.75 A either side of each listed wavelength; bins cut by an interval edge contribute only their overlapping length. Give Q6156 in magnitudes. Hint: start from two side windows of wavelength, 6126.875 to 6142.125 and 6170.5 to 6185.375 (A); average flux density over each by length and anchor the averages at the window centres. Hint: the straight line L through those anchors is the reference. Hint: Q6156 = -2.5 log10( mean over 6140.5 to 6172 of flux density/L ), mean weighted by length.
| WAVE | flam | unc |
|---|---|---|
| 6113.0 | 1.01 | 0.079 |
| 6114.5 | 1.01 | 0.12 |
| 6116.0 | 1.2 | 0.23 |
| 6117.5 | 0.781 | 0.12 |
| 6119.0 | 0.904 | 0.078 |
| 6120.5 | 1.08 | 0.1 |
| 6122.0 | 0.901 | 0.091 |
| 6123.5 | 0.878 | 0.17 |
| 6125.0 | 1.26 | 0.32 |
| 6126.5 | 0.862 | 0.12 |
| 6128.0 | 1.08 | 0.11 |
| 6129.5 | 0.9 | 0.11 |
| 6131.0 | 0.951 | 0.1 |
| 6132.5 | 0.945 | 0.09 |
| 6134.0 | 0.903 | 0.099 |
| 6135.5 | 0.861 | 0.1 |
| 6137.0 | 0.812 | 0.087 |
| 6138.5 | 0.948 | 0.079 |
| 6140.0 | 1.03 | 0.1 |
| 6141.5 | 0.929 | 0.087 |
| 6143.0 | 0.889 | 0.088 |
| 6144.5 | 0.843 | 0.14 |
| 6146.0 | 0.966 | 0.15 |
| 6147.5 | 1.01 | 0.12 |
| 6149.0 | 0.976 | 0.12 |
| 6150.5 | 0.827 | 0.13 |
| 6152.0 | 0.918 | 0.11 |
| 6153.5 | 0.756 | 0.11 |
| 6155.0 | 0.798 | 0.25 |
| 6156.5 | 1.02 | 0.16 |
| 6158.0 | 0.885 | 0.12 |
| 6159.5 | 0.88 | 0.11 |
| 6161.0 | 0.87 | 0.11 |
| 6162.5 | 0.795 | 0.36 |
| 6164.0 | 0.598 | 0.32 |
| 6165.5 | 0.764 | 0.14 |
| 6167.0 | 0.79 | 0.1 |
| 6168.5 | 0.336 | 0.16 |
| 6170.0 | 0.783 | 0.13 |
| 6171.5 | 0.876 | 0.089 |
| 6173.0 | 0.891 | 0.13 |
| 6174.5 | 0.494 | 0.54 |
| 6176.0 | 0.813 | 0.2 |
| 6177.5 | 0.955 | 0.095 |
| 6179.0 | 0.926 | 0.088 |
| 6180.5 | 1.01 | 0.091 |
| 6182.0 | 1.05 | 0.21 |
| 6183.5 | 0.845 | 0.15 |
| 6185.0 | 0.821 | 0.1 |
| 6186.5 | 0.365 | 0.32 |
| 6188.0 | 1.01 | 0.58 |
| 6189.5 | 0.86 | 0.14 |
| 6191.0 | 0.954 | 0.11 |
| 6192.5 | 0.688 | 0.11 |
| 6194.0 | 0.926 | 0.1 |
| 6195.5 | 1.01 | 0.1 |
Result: 0.08 mag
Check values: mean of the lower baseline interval 0.934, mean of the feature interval 0.835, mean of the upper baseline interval 0.868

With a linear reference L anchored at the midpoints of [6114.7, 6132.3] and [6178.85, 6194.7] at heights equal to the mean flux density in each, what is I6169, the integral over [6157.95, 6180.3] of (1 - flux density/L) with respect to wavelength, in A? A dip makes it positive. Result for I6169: 2.8 A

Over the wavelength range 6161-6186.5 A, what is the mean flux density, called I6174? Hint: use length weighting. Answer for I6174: 0.786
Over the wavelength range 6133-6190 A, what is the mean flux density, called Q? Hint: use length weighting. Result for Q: 0.845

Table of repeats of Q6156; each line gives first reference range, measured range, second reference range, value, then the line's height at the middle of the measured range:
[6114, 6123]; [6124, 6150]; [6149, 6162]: -0.03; 0.925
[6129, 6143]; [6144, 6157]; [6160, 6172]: -0.09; 0.826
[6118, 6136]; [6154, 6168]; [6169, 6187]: 0.07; 0.866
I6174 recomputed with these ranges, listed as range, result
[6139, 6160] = 0.91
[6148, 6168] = 0.833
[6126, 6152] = 0.926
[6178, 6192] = 0.869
